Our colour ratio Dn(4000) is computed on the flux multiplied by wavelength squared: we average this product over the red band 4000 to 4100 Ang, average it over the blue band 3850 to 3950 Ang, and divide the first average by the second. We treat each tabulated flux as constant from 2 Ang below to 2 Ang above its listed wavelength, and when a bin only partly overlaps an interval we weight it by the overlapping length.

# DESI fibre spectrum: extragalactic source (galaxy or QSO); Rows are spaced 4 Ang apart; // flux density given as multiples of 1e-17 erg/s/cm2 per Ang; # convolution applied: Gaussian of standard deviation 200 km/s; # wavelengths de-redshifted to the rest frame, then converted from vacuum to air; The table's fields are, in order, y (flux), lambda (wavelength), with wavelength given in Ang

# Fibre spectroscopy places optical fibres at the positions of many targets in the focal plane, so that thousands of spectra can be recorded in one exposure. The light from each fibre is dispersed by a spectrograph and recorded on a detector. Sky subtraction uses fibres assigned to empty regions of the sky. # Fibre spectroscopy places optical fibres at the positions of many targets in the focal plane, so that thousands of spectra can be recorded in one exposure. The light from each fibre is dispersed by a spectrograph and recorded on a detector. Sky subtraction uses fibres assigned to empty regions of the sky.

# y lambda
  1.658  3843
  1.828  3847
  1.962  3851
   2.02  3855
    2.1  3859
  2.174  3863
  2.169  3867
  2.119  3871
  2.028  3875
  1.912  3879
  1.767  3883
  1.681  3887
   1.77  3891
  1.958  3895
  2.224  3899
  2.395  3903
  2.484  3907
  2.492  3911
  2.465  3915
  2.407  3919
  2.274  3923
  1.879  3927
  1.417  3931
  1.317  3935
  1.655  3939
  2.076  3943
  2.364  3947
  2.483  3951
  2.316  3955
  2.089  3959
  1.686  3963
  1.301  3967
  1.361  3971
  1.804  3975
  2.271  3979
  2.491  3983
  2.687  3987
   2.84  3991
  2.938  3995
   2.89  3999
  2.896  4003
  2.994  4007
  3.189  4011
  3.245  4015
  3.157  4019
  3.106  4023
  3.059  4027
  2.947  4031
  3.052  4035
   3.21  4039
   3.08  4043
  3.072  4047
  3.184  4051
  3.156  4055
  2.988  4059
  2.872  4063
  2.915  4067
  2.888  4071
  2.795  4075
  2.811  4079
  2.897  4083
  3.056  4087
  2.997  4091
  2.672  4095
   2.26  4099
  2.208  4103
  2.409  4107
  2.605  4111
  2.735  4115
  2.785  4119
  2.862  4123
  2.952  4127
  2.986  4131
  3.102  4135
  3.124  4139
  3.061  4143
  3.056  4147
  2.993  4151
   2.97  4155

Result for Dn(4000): 1.6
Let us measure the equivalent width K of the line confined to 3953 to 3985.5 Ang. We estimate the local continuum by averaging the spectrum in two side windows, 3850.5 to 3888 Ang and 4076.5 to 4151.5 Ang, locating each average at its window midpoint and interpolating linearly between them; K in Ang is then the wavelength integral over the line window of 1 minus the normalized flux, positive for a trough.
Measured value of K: 5.7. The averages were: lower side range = 2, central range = 1.93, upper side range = 2.82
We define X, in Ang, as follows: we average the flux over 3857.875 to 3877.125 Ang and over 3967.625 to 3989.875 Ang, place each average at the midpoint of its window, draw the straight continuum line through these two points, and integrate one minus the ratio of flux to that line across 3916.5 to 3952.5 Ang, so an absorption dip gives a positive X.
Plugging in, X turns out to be 2.1 Ang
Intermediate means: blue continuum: 2.12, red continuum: 2.1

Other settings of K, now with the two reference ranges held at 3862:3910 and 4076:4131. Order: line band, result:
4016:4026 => -2.68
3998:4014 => -3.87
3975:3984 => 0.41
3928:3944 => 4.42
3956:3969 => 3.13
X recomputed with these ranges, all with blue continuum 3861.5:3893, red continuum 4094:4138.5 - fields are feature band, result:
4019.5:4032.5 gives -3.42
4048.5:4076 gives -4.86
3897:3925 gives -4.58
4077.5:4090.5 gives -1.66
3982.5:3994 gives -2.10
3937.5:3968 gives 2.24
